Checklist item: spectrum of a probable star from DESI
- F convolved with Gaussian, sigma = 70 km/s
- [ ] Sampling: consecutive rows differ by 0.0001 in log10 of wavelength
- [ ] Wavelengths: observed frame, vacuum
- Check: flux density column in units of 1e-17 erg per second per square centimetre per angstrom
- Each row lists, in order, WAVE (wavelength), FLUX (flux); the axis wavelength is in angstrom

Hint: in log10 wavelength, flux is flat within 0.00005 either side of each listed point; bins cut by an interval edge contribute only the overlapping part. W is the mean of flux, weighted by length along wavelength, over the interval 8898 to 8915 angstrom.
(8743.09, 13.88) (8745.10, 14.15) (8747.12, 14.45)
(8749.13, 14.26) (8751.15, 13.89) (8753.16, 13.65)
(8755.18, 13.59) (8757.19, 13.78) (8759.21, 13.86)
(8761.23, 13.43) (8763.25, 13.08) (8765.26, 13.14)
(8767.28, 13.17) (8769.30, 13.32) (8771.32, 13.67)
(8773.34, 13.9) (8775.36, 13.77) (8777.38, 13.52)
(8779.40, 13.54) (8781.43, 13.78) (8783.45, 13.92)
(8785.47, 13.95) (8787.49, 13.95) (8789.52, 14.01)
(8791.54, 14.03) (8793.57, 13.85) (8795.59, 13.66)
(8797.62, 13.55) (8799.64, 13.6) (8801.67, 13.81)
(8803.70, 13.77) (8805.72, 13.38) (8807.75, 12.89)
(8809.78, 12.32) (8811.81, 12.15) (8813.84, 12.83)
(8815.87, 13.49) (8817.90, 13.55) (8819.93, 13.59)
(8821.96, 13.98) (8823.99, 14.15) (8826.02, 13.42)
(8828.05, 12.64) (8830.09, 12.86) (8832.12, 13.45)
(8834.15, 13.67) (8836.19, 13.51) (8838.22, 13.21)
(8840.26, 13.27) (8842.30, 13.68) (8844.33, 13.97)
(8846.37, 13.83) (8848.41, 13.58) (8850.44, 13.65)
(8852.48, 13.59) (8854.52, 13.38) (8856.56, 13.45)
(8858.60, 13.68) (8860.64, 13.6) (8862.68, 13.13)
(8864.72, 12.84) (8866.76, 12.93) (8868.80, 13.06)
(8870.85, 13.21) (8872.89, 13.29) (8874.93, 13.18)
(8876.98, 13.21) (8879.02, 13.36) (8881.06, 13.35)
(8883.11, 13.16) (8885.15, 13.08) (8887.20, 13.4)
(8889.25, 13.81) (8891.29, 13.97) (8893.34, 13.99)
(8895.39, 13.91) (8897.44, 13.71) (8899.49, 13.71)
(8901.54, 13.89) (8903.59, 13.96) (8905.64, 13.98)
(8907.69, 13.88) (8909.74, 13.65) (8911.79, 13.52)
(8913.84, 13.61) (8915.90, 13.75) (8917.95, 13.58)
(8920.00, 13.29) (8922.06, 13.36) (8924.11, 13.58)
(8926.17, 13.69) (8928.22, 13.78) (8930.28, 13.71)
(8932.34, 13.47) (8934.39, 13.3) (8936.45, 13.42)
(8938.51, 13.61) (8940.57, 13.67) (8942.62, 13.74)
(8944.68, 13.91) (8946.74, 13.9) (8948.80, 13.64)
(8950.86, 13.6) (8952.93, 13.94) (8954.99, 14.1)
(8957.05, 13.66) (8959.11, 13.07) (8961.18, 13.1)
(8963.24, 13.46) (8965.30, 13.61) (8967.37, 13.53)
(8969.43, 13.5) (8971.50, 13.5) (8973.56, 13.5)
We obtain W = 13.8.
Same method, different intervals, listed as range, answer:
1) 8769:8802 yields 13.8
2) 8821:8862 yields 13.5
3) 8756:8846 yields 13.5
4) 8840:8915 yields 13.5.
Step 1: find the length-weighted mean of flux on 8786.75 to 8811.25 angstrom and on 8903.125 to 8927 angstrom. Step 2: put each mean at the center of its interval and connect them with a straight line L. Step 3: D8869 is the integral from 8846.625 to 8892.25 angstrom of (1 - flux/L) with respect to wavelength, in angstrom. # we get 0.79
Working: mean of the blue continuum 13.5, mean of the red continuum 13.6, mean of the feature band 13.4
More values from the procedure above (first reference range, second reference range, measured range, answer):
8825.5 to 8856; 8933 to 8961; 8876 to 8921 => -0.2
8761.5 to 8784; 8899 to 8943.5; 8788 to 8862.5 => 0.5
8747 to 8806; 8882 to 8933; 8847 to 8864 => 0.2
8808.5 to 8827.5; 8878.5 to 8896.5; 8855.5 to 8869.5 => 0.2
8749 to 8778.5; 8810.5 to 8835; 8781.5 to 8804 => -0.6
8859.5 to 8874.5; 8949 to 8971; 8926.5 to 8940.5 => -0.1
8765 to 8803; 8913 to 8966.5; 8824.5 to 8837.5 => 0.4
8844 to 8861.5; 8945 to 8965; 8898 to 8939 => -0.1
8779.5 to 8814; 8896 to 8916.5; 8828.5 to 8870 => 0.7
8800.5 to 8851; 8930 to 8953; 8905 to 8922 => -0.1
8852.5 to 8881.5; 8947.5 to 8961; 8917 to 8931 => -0.1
